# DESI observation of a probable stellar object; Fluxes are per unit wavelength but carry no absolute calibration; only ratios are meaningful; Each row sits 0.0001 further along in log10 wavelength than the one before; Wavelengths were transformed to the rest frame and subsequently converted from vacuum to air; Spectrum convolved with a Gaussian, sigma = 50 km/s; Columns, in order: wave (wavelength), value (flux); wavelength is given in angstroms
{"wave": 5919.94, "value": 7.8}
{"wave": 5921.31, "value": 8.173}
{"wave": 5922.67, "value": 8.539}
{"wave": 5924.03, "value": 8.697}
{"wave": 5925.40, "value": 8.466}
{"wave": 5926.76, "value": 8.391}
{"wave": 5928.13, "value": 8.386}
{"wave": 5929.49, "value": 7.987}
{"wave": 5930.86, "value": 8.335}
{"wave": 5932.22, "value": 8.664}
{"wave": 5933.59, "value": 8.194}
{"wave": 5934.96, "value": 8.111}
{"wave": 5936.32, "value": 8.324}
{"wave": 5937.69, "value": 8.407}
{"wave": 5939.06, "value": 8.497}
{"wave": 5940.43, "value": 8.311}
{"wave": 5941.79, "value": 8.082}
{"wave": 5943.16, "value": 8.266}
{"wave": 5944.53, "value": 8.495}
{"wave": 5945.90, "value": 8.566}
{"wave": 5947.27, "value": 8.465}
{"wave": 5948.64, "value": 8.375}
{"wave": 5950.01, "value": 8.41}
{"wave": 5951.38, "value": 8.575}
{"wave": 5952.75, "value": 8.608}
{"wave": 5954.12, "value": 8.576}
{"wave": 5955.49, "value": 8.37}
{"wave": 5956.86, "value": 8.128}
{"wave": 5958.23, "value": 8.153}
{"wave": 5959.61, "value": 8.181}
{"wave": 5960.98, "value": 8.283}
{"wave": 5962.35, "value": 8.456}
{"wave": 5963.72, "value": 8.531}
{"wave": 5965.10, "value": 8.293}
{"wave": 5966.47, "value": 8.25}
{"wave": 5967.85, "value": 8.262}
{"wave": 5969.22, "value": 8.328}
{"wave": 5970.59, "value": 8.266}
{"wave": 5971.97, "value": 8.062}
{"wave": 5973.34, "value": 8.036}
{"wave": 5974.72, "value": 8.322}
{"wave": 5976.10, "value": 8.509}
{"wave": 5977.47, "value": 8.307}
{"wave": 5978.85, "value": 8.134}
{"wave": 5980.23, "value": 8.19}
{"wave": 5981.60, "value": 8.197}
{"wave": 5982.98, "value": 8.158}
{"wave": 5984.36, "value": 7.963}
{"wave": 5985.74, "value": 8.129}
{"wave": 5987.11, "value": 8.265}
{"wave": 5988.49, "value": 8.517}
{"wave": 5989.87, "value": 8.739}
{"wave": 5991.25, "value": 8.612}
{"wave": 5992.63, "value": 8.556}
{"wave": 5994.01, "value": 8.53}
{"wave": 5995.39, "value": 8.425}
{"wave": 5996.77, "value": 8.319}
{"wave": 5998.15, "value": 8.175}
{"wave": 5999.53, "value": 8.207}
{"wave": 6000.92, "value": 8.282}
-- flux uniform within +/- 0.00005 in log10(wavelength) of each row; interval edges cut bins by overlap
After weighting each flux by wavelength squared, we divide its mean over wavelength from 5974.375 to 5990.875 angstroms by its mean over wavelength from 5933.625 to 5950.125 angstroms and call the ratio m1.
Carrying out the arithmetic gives 1.01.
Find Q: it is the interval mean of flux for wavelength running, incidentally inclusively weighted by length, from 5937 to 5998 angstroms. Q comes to 8.34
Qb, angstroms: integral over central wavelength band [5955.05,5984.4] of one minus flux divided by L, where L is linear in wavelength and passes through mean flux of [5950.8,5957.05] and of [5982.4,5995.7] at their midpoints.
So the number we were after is 0.66 angstroms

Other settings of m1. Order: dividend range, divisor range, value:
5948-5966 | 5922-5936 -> 1.01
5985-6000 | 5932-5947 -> 1.03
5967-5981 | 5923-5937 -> 1.00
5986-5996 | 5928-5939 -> 1.04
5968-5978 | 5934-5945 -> 1.01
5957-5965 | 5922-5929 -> 0.99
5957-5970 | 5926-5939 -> 1.01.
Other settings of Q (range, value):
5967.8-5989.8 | 8.24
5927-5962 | 8.35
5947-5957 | 8.46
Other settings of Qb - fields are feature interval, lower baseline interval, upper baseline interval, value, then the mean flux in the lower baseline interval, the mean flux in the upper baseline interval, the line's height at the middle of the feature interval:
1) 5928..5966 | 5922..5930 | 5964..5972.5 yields -0.1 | 8.42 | 8.26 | 8.34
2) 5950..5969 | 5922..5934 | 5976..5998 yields 0.0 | 8.41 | 8.34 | 8.37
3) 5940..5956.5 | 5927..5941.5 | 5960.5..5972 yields -0.2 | 8.32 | 8.32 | 8.32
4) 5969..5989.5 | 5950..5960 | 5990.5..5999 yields 0.4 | 8.38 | 8.44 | 8.41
